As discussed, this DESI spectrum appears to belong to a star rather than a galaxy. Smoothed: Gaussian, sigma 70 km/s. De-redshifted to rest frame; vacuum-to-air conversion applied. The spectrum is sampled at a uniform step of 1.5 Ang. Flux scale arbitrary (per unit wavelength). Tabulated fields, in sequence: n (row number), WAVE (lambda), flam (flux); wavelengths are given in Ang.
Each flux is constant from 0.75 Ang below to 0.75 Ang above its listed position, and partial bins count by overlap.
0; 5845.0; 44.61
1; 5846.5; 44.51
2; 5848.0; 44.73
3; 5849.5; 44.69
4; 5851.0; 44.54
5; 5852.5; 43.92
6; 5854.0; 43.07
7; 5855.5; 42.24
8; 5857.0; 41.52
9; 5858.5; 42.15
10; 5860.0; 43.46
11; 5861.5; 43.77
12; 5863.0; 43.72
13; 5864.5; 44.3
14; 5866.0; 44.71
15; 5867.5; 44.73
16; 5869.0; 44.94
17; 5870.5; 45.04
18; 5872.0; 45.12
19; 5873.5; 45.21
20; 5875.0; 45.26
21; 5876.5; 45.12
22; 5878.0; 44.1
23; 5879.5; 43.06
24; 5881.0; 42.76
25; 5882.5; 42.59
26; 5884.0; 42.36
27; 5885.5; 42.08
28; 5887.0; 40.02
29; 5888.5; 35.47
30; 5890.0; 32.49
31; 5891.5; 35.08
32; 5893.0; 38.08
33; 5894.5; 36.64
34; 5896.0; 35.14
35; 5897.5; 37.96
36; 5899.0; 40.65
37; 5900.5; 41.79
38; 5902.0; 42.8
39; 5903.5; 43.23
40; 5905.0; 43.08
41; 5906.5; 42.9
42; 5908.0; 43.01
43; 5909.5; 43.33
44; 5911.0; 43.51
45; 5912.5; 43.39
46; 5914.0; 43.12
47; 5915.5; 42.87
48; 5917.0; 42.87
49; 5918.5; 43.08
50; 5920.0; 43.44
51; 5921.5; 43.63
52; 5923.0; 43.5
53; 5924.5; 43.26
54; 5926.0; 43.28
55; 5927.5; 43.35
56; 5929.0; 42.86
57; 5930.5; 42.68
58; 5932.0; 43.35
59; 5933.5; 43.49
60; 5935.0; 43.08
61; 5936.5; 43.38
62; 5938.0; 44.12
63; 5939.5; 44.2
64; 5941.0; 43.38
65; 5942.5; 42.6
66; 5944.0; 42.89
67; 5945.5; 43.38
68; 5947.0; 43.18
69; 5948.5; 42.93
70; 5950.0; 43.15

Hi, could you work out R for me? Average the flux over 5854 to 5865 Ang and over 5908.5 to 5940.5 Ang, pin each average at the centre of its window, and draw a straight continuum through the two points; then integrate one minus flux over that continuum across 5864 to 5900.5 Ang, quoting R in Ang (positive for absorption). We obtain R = 1.5 Ang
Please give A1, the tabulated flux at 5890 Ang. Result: 32.49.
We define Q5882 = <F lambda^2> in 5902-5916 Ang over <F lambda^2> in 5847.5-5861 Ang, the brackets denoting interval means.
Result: 1.0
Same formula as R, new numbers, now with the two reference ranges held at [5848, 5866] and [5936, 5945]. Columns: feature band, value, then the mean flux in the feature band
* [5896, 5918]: 0.63 Ang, 42.2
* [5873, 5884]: -0.10 Ang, 43.9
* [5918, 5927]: 0.02 Ang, 43.4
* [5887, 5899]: 1.95 Ang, 36.4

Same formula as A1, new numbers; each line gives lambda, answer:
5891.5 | 35.08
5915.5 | 42.87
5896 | 35.14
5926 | 43.28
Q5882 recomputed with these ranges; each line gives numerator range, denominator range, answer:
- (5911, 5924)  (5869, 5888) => 1.01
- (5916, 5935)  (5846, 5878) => 1.00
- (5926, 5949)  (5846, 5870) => 1.01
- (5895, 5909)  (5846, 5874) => 0.95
